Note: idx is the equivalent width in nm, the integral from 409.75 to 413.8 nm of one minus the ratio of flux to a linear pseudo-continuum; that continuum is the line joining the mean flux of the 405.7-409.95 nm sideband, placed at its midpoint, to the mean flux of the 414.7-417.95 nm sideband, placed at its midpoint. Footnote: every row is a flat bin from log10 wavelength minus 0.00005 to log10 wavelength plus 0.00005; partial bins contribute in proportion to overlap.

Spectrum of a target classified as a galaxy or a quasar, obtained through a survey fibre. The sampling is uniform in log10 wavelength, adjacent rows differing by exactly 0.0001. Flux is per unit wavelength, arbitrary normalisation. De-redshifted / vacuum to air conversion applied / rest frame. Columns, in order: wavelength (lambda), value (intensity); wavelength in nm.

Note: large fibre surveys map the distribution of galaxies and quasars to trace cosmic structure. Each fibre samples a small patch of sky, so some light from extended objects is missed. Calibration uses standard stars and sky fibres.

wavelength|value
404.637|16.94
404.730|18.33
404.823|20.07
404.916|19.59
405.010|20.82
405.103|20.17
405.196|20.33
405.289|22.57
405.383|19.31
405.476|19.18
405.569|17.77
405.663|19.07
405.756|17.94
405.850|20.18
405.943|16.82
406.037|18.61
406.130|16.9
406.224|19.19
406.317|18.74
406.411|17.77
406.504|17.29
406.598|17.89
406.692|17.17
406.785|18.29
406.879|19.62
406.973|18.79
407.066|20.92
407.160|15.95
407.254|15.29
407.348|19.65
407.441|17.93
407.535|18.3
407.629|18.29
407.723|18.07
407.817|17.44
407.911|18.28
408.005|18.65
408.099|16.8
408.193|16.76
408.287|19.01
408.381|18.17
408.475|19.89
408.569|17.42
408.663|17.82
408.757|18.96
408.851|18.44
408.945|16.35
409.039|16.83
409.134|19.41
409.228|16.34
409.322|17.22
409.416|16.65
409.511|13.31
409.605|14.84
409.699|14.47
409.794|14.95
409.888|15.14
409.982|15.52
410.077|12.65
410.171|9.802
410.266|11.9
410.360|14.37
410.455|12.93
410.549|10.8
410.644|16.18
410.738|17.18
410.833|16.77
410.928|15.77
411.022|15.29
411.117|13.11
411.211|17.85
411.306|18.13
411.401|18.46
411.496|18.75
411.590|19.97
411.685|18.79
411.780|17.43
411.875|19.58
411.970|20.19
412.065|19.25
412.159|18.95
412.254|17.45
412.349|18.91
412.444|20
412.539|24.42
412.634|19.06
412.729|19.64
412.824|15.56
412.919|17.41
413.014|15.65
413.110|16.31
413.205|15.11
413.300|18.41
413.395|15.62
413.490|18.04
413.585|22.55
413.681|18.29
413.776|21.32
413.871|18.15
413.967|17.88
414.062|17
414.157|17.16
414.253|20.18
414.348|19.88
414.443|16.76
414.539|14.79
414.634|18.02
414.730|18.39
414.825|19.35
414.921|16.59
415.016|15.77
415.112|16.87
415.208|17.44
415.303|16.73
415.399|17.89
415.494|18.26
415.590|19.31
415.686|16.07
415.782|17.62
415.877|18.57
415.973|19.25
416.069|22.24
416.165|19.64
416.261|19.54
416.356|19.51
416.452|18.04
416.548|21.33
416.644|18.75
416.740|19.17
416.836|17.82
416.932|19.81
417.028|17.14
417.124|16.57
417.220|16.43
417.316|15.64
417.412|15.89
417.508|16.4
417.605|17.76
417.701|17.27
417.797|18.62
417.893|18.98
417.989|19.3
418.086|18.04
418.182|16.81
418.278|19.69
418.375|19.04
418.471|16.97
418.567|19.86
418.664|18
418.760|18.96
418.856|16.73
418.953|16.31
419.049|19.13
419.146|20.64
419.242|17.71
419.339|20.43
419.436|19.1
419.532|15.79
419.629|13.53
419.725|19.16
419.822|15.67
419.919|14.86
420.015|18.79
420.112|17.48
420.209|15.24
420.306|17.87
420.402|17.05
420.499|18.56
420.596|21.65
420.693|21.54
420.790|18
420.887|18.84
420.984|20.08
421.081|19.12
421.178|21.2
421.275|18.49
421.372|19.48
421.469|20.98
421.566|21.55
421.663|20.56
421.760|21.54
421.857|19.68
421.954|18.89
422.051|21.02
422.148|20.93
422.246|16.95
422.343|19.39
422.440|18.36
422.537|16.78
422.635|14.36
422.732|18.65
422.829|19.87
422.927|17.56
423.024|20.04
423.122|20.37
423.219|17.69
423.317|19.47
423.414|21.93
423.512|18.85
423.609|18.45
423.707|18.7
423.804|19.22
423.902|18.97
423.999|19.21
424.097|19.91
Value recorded 0.18 nm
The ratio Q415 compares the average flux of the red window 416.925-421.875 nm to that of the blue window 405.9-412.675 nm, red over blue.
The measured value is 1.06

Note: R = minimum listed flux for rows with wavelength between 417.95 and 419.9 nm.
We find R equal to 13.53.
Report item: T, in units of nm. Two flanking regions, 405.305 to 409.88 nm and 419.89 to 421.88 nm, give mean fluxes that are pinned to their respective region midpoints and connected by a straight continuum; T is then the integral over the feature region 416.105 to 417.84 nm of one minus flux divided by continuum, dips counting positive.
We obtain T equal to 0.06 nm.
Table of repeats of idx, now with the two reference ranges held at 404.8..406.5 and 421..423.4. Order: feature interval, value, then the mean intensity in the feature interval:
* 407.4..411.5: 0.599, 16.4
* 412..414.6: 0.124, 18.3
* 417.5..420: 0.179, 17.9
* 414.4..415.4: 0.110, 17.1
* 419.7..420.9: 0.081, 18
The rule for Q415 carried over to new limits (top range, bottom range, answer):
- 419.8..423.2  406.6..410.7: 1.14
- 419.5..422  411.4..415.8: 1.03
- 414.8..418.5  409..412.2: 1.12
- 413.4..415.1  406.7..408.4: 1.00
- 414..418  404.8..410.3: 1.02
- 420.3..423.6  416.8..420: 1.09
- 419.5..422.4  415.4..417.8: 1.03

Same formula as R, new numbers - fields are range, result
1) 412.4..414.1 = 15.11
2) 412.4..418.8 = 14.79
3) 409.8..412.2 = 9.802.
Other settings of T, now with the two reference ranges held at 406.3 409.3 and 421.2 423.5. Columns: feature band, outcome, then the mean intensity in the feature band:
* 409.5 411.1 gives 0.352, 14.2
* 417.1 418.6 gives 0.097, 17.7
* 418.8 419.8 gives 0.066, 17.8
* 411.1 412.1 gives -0.006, 18.5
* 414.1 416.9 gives 0.060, 18.3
